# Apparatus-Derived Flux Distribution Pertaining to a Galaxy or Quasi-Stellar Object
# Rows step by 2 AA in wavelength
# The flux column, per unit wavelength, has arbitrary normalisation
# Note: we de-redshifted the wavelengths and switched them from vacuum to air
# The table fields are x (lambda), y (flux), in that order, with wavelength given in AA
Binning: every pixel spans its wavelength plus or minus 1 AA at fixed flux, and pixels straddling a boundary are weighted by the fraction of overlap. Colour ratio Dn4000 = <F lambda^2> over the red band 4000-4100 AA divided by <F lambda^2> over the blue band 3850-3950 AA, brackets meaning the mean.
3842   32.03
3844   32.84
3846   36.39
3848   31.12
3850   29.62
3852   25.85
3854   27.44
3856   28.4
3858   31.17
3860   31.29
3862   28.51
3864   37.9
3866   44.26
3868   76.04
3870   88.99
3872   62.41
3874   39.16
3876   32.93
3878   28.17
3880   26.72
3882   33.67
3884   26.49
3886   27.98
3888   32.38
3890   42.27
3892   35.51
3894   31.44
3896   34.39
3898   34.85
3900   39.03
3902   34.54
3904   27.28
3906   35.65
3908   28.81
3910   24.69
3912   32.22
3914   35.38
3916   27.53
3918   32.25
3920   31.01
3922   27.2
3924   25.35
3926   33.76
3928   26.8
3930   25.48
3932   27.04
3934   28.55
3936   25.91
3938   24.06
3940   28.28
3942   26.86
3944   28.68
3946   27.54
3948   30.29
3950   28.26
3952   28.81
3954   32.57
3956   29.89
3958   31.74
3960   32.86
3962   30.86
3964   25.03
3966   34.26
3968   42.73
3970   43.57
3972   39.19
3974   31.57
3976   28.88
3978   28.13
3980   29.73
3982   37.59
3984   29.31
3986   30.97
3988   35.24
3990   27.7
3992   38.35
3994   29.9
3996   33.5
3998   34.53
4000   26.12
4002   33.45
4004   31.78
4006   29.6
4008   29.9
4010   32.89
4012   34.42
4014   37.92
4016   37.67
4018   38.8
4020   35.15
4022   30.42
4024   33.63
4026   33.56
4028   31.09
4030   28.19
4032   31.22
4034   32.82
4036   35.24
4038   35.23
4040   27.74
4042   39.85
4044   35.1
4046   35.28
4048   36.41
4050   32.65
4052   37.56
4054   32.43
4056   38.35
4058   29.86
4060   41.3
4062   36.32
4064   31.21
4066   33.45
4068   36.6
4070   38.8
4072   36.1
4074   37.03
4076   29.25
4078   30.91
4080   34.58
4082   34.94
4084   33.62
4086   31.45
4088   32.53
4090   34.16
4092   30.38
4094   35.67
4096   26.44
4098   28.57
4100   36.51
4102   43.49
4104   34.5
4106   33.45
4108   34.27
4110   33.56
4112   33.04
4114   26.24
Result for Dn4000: 1.09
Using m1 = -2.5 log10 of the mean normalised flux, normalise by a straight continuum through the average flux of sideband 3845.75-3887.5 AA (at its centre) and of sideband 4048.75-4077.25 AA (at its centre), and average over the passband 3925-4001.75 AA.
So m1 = 0.177 mag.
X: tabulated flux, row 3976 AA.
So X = 28.88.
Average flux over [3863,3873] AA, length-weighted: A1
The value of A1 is 61.9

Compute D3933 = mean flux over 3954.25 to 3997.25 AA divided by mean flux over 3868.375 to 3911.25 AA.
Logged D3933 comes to 0.89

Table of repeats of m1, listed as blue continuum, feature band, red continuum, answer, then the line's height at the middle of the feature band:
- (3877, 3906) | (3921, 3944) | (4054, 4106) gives 0.20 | 32.9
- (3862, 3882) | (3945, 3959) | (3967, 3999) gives 0.24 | 37.4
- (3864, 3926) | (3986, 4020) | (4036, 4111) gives 0.06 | 35.2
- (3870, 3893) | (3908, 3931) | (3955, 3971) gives 0.22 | 35.8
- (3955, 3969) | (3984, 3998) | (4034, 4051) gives 0.02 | 33.2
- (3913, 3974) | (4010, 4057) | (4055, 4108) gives -0.05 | 32.9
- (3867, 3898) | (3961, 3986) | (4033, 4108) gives 0.14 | 37.8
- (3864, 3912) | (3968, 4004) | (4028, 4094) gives 0.09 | 36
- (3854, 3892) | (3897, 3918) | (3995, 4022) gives 0.18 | 37.9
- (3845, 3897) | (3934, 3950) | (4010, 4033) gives 0.28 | 35.7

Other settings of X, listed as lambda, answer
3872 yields 62.41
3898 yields 34.85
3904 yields 27.28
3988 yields 35.24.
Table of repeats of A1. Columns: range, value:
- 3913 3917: 31.5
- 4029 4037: 31.9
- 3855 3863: 29.8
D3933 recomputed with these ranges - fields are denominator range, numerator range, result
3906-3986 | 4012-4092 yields 1.13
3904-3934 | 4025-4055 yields 1.14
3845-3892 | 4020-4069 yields 0.90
